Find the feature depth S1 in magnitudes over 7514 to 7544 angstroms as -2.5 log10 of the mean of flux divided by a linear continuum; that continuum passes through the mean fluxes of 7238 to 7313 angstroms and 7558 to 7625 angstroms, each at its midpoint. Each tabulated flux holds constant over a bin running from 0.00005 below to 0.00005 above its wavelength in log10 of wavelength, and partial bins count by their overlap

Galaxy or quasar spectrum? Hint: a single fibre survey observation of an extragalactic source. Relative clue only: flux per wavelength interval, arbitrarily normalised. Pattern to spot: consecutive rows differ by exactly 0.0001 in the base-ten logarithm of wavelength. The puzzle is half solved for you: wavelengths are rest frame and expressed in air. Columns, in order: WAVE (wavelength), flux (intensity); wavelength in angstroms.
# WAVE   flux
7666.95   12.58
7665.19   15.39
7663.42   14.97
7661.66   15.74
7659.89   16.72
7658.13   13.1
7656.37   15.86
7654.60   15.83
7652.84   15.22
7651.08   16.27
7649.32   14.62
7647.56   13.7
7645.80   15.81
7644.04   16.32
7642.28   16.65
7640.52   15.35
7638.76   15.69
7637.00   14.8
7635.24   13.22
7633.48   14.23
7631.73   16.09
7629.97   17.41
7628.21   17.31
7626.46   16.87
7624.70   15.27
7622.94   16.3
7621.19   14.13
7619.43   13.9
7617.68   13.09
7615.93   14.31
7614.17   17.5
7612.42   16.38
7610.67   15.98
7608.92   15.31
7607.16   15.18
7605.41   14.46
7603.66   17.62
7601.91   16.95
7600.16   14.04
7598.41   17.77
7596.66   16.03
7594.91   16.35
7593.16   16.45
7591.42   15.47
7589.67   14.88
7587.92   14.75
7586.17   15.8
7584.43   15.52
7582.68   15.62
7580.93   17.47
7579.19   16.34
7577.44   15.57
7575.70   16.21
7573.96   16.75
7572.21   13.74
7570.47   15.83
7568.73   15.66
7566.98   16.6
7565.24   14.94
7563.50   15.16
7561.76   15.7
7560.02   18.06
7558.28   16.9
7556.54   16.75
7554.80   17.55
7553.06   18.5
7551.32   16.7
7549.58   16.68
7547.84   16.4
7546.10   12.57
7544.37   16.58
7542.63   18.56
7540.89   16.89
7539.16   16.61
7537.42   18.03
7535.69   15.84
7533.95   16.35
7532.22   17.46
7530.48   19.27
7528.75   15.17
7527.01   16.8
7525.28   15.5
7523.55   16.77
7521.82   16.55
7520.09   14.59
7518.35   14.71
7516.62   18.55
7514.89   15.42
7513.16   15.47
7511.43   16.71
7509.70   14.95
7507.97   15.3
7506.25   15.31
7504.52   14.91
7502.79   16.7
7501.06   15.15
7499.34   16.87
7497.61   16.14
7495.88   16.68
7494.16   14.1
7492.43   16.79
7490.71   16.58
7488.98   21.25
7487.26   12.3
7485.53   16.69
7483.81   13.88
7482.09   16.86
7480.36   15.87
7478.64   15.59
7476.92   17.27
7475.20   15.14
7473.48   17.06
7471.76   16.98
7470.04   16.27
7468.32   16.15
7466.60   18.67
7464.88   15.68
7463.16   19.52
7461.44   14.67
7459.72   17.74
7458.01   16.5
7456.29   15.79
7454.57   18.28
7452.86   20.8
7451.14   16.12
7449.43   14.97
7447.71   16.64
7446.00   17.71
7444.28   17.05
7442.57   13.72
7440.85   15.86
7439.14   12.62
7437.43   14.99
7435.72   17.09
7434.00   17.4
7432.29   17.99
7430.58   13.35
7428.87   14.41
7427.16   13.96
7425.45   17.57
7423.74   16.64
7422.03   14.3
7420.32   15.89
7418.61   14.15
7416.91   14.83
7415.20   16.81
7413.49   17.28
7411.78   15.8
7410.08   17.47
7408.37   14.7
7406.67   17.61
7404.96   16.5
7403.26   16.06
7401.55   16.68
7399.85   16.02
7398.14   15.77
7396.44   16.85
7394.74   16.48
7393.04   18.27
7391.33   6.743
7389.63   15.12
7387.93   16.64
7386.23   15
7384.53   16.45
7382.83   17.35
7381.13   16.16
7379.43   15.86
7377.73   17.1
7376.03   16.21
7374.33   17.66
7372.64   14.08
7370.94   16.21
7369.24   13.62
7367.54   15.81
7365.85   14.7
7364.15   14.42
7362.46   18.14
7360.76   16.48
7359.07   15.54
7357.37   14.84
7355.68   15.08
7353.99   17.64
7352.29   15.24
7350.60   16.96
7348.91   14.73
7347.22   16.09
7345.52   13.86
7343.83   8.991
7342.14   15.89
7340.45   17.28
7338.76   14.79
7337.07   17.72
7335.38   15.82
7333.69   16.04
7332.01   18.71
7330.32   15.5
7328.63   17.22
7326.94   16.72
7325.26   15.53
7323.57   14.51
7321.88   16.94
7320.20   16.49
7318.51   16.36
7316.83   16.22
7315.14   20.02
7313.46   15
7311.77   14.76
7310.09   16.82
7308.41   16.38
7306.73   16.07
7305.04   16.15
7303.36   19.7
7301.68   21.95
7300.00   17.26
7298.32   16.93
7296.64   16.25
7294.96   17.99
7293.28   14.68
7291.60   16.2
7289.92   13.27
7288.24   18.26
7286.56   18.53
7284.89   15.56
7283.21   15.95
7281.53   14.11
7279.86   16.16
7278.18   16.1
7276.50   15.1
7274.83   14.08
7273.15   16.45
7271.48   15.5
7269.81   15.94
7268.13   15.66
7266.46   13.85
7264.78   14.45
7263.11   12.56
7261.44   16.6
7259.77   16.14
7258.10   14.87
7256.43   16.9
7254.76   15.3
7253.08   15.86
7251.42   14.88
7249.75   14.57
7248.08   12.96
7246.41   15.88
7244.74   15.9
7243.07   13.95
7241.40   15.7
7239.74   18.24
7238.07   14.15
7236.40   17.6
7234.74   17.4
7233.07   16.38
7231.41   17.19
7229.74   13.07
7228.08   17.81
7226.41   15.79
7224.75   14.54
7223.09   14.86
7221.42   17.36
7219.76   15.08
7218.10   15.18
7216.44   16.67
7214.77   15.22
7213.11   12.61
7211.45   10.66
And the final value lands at -0.059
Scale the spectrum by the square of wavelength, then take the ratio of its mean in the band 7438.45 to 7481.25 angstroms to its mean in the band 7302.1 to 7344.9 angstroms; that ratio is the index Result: 1.05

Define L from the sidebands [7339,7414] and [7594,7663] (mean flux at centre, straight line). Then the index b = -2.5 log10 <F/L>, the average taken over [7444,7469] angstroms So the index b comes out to -0.10 mag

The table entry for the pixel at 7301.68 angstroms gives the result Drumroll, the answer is 21.95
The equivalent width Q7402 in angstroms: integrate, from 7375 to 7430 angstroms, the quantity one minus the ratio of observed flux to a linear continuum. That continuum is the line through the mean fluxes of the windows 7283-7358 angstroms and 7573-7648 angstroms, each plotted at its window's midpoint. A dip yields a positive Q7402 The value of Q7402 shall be 1.0 angstroms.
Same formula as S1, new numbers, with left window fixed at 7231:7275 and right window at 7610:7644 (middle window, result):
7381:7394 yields 0.02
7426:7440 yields 0.02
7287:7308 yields -0.10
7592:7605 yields -0.06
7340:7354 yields 0.04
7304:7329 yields -0.06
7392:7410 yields -0.06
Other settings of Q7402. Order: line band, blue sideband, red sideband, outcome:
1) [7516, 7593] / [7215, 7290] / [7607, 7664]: -4.0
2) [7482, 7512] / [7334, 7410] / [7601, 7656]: -0.6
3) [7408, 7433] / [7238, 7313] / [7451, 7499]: 1.1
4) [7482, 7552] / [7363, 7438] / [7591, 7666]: -2.3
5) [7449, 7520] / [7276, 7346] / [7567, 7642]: -1.8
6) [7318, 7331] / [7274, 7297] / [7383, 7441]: -0.3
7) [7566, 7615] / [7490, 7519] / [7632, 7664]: -1.3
